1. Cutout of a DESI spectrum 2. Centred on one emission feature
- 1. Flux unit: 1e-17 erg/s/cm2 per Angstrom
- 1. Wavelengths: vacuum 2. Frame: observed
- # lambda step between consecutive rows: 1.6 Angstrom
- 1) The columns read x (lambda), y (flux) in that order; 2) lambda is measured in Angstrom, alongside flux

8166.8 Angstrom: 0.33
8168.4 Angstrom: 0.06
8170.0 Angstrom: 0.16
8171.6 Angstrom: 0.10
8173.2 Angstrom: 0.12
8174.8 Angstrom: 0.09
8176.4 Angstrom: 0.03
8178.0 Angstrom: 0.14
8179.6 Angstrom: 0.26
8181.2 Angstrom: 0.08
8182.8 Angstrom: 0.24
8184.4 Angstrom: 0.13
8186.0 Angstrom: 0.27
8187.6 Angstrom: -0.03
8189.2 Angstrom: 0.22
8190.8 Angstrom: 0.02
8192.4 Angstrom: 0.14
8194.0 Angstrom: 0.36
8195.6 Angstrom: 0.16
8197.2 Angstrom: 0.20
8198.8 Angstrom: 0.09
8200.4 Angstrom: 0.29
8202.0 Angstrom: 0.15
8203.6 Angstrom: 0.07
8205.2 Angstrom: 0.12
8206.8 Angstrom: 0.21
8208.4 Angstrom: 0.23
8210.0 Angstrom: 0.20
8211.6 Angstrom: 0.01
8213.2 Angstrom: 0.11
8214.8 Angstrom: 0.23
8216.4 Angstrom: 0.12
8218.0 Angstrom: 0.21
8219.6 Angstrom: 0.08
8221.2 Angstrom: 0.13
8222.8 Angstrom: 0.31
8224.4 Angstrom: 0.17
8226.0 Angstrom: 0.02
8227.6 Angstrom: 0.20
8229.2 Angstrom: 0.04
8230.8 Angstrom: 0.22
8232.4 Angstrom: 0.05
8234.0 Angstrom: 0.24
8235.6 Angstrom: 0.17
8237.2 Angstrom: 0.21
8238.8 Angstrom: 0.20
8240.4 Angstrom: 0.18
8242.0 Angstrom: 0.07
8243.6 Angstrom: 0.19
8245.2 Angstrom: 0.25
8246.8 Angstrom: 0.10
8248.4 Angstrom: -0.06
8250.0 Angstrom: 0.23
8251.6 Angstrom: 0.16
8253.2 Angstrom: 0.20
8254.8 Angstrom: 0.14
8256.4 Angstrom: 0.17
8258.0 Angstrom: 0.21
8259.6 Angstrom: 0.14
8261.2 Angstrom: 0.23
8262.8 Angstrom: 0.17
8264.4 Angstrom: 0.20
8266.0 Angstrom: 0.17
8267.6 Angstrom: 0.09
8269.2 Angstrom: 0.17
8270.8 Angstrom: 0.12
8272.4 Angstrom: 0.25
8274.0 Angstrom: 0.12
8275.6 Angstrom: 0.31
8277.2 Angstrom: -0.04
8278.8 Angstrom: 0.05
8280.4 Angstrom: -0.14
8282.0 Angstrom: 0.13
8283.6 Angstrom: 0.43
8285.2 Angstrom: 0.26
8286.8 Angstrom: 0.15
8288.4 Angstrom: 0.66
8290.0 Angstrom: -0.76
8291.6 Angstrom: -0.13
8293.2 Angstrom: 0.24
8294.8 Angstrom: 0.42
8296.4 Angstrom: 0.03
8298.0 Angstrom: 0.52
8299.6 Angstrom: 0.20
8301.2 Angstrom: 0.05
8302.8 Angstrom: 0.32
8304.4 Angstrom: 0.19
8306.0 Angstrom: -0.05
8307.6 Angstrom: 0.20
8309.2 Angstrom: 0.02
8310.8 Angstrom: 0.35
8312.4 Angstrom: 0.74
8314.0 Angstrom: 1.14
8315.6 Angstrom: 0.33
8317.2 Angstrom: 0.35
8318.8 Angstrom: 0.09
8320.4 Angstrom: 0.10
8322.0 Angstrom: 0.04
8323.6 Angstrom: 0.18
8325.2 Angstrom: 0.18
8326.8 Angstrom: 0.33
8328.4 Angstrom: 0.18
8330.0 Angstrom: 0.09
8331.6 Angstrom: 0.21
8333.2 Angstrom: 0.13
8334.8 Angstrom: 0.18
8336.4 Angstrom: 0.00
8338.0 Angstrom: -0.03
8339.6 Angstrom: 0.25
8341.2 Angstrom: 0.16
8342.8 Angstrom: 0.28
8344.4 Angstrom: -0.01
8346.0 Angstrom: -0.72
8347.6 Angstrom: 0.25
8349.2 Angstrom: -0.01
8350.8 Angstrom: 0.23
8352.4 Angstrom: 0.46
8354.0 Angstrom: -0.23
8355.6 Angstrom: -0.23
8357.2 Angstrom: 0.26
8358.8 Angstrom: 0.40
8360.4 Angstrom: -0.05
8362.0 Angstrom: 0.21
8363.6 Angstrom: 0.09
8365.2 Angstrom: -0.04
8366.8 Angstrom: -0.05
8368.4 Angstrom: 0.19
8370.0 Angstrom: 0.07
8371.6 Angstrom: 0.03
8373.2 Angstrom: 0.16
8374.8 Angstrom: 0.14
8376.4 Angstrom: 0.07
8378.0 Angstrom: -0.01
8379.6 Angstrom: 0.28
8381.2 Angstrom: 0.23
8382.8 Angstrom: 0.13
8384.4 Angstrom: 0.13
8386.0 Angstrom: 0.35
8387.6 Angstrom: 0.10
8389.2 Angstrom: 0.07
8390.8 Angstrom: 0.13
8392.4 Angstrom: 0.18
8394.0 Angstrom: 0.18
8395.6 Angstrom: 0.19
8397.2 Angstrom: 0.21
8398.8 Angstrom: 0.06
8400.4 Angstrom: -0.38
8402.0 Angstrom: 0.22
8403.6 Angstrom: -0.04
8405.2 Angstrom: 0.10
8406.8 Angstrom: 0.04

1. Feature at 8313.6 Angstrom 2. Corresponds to H-gamma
